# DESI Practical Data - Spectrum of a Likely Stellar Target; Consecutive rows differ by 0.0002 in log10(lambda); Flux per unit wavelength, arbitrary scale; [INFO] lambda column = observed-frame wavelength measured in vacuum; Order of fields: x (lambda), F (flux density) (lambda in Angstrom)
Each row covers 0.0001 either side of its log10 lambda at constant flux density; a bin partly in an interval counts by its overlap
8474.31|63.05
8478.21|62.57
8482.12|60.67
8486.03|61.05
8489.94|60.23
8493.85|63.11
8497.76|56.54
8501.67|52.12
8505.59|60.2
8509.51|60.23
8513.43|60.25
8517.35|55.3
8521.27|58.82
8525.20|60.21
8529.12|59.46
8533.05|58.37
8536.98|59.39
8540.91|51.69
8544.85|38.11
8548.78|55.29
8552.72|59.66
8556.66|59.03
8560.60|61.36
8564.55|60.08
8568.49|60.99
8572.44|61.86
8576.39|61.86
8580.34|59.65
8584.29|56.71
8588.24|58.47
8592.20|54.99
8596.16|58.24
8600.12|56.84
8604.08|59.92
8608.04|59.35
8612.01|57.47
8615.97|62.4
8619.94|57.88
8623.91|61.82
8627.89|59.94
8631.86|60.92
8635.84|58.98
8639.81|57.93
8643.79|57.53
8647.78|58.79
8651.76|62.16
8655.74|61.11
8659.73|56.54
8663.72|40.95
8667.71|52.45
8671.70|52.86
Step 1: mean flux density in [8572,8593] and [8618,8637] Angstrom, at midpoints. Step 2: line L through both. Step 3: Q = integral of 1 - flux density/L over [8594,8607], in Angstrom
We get 0.2 Angstrom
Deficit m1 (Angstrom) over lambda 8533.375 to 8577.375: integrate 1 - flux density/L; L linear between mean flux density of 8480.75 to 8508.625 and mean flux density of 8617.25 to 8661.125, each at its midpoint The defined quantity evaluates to 1.6 Angstrom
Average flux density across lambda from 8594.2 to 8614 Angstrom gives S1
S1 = 58.4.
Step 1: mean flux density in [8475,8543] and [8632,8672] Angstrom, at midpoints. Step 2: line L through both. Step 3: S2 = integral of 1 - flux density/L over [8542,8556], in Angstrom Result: 1.52 Angstrom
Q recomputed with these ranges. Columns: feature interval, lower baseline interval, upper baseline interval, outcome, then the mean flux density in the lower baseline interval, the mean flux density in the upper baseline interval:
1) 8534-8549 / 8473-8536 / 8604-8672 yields 2.0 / 59.5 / 57.8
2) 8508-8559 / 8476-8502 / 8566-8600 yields 2.5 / 60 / 59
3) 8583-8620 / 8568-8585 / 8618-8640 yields 1.1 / 60.4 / 59.7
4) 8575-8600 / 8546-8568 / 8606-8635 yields 0.4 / 58.4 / 59.9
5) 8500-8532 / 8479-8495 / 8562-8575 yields 1.4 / 61.2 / 61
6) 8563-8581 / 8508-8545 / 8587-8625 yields -0.9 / 57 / 58.7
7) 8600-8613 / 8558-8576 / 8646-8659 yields 0.4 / 61.1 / 60.3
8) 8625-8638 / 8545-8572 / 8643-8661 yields -0.2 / 58.1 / 59.4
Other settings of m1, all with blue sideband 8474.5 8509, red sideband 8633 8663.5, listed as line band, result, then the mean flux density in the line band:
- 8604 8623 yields -0.36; 59.5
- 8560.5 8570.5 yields -0.30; 60.7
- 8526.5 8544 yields 0.93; 56.1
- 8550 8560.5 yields -0.07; 59.4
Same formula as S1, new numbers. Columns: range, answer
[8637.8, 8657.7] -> 59.5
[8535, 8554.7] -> 52.8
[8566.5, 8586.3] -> 60.2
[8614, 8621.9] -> 60.1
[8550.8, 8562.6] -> 60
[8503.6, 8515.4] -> 60.2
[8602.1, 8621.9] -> 59.4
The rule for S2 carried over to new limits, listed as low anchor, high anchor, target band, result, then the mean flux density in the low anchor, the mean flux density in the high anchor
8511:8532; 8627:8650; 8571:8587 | -0.3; 58.8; 59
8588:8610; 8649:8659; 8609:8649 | 0.1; 57.9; 60.8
